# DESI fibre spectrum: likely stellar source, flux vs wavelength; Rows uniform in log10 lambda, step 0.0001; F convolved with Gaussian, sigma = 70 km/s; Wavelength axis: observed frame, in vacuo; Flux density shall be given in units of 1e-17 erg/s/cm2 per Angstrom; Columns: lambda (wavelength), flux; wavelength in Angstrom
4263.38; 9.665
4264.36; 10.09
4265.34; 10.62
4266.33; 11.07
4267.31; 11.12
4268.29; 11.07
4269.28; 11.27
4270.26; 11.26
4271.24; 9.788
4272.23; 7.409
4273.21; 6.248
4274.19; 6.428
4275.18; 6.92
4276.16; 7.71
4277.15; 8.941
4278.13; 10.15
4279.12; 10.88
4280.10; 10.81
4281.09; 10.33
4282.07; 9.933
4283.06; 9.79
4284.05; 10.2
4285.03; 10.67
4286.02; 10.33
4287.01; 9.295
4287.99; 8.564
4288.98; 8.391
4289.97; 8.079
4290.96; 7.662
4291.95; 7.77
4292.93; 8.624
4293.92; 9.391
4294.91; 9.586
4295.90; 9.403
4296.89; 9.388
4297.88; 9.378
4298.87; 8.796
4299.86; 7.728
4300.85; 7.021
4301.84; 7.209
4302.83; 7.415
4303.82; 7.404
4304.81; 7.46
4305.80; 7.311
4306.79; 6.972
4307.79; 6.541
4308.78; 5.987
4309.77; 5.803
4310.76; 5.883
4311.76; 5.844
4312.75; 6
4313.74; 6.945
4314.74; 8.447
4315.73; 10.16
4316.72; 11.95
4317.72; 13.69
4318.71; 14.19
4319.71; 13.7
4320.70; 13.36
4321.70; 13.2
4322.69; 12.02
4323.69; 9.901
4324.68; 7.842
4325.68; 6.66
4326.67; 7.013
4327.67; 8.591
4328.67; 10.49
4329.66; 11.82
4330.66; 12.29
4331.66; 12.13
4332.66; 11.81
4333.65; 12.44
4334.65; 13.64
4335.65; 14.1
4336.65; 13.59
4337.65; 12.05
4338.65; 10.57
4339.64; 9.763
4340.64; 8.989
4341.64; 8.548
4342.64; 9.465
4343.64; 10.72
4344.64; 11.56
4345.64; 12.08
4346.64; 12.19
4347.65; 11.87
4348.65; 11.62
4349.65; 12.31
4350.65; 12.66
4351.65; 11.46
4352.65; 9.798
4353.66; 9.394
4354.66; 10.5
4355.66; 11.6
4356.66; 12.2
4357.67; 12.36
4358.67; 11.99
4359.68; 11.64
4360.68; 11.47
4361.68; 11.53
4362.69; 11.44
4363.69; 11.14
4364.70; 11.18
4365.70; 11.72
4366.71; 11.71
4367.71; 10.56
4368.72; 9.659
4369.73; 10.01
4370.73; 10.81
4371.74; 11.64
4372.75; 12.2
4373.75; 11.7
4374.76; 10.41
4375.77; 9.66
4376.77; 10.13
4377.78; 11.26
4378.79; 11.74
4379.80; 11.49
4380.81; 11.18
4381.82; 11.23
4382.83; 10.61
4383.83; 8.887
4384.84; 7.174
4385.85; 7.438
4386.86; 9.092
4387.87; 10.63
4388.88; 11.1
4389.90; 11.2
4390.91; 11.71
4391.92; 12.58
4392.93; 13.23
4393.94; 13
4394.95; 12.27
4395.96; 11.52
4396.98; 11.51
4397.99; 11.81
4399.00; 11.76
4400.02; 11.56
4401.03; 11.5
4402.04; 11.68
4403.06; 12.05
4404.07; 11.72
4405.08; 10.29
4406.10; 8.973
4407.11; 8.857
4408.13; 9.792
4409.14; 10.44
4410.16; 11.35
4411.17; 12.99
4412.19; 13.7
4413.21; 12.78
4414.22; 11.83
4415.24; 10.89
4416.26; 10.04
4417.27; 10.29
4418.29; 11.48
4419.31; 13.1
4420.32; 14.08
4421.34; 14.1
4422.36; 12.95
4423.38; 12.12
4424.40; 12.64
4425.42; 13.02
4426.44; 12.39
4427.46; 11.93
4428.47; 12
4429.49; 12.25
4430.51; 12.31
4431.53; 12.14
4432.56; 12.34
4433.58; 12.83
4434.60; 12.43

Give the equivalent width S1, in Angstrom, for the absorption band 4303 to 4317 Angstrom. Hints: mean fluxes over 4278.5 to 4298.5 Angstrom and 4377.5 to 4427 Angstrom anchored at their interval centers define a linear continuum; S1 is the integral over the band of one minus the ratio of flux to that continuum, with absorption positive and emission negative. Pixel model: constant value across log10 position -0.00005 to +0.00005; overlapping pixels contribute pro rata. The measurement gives 3.6 Angstrom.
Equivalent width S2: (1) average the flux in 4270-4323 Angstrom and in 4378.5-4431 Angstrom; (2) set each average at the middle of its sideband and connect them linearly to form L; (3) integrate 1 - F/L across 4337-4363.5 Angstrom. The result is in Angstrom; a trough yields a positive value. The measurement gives -2.5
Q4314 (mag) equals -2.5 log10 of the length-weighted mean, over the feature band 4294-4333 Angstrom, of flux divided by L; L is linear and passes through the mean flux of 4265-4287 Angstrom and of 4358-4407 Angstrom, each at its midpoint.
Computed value 0.11 mag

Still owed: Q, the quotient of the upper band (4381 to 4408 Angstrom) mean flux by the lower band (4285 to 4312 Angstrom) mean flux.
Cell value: 1.4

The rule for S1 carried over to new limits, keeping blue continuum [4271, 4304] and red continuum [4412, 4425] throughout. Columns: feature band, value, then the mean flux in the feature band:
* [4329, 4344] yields -2.1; 11.5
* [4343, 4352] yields -1.2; 11.8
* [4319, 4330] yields -0.8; 10.5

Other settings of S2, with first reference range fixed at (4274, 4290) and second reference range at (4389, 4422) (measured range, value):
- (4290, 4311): 4.1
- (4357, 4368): -0.7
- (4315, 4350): -3.4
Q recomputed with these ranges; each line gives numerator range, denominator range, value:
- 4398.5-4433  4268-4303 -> 1.31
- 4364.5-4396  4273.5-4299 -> 1.19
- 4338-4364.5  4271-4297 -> 1.24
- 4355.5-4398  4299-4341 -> 1.15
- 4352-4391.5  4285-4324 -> 1.21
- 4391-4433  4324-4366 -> 1.07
